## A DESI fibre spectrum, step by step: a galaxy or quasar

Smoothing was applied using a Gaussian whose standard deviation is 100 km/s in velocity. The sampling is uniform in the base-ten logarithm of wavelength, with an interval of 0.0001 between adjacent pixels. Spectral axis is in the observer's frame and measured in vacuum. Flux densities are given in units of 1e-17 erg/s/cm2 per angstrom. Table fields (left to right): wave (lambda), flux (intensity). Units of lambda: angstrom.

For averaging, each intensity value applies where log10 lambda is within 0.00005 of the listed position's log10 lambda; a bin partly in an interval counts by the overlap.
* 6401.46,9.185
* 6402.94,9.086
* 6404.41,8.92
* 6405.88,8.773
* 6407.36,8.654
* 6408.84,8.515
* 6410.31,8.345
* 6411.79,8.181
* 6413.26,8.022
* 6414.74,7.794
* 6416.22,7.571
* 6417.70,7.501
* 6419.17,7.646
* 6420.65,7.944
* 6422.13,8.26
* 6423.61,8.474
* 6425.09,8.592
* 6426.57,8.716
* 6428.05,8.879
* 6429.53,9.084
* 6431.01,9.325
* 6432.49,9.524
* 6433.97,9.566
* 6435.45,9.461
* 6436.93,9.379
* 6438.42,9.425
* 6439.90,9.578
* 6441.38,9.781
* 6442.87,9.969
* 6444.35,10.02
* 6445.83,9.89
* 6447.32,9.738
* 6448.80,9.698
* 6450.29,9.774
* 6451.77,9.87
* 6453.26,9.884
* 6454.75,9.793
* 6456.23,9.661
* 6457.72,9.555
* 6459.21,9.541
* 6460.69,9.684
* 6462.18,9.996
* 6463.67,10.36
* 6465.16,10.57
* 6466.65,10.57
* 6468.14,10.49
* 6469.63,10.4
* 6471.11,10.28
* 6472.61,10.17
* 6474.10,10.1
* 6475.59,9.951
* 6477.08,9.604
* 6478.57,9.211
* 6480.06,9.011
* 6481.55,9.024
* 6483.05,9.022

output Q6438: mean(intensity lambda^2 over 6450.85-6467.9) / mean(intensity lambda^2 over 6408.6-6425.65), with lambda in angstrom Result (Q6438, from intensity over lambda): 1.25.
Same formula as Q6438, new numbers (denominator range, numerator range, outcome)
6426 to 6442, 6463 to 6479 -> 1.10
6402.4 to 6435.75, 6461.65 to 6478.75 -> 1.21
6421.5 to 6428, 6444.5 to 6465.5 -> 1.16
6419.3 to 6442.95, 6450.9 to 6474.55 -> 1.12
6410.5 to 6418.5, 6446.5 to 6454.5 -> 1.26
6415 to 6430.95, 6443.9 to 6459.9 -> 1.19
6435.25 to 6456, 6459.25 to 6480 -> 1.04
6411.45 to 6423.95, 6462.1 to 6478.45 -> 1.31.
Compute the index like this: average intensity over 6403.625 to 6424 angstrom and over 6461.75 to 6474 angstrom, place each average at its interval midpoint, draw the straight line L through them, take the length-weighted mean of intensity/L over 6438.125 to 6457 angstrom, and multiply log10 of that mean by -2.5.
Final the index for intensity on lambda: -0.03 mag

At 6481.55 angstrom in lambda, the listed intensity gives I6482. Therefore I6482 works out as 9.024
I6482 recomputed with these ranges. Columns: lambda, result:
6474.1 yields 10.1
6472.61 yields 10.17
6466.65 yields 10.57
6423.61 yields 8.474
